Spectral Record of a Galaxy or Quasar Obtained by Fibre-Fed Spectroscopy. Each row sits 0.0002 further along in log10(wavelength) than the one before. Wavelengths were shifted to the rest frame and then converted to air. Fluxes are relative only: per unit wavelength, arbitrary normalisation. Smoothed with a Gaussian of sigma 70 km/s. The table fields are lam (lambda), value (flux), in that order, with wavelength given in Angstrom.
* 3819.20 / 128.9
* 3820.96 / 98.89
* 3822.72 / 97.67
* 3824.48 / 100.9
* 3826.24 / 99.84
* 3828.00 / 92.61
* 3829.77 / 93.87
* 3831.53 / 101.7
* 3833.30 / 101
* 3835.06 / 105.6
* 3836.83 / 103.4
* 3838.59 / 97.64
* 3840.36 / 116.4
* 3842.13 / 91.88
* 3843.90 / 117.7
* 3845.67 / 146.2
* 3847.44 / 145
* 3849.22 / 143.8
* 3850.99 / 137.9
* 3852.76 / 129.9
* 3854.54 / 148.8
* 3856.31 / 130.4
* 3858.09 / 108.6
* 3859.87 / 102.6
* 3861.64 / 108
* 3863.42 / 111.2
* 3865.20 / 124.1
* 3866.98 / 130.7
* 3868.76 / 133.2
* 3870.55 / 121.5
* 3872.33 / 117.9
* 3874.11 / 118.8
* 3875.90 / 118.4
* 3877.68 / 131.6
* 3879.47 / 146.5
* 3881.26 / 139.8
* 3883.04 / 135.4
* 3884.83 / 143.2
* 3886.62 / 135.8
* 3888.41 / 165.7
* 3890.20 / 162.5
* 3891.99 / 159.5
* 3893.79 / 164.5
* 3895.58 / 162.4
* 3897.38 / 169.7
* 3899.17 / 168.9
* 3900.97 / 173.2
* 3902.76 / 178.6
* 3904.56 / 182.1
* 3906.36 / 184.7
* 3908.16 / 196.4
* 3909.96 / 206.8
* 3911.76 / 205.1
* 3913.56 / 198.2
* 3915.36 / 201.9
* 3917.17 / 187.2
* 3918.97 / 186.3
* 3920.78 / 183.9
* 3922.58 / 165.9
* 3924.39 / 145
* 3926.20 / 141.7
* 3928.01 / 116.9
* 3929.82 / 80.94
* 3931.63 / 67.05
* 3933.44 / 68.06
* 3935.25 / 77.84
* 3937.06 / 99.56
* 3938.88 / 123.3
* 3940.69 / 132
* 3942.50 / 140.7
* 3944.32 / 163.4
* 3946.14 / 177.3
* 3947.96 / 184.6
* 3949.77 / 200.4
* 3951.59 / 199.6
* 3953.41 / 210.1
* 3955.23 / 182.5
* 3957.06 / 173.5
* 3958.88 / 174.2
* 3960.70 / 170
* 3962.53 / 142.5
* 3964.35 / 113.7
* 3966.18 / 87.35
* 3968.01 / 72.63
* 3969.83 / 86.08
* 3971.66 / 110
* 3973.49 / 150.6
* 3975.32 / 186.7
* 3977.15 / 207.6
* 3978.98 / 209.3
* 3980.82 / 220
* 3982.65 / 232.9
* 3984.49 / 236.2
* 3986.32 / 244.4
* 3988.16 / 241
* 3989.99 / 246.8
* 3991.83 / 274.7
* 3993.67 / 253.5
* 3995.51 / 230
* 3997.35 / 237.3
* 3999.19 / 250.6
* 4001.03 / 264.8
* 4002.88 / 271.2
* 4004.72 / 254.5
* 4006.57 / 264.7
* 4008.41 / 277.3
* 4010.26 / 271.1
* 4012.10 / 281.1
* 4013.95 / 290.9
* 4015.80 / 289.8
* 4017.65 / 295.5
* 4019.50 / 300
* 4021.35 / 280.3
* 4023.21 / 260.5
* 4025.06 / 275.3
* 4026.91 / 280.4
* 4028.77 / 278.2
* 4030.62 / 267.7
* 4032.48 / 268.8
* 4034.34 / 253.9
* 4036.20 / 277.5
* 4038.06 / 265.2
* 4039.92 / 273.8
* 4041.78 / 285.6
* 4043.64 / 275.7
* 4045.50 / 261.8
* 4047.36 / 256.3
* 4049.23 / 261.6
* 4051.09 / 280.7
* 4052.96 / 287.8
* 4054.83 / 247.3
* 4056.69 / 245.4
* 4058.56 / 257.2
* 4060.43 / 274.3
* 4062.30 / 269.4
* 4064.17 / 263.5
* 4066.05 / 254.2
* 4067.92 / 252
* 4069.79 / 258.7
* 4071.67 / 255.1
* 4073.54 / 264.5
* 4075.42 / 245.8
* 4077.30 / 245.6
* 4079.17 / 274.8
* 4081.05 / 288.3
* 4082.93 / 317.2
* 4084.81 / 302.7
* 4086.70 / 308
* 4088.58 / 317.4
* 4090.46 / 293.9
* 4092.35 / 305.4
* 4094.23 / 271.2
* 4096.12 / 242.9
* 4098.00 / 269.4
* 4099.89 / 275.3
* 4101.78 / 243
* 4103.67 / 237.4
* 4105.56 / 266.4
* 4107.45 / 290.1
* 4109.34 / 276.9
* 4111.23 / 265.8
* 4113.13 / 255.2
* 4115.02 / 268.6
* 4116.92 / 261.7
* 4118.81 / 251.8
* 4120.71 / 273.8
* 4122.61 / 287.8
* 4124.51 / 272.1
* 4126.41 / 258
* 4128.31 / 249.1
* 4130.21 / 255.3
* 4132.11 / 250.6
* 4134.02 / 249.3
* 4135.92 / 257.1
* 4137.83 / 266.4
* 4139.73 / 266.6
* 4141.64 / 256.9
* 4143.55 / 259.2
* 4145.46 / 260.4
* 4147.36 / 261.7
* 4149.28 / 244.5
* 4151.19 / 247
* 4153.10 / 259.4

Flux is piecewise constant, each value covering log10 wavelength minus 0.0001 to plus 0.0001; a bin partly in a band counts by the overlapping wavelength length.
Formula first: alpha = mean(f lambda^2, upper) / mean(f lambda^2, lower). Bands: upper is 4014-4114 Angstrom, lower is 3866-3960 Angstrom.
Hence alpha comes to 1.9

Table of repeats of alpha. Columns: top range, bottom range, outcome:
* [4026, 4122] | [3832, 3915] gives 2.10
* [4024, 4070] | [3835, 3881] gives 2.39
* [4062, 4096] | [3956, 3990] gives 1.69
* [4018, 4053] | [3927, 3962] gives 1.98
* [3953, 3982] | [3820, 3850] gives 1.53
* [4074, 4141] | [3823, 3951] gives 2.17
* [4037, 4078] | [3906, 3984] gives 1.77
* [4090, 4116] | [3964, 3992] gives 1.57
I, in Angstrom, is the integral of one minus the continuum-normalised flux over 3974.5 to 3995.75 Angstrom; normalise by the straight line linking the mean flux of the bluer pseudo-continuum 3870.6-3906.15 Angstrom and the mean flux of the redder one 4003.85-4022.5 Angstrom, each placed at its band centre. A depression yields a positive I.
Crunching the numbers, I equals 1.64 Angstrom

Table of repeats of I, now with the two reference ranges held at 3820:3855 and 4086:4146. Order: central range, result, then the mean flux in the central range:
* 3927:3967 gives 7.8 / 140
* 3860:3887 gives 1.3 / 127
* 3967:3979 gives 3.0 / 141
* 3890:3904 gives -2.1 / 168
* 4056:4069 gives -1.2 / 260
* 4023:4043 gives -4.6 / 272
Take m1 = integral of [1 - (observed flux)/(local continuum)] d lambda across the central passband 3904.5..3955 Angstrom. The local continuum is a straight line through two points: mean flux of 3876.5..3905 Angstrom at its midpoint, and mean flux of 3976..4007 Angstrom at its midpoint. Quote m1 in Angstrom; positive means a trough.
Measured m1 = 8.1 Angstrom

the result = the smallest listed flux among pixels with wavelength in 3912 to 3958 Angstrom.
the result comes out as 67.05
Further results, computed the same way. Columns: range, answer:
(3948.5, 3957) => 182.5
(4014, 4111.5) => 237.4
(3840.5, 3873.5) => 91.88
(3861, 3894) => 108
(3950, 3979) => 72.63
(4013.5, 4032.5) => 260.5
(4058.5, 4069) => 252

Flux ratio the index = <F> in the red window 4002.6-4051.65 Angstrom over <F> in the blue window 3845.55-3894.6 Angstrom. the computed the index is 2.04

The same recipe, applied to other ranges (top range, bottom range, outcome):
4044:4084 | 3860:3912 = 1.76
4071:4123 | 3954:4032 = 1.21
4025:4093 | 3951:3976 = 1.87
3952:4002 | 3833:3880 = 1.58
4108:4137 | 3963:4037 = 1.12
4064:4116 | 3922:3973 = 2.00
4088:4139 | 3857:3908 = 1.86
